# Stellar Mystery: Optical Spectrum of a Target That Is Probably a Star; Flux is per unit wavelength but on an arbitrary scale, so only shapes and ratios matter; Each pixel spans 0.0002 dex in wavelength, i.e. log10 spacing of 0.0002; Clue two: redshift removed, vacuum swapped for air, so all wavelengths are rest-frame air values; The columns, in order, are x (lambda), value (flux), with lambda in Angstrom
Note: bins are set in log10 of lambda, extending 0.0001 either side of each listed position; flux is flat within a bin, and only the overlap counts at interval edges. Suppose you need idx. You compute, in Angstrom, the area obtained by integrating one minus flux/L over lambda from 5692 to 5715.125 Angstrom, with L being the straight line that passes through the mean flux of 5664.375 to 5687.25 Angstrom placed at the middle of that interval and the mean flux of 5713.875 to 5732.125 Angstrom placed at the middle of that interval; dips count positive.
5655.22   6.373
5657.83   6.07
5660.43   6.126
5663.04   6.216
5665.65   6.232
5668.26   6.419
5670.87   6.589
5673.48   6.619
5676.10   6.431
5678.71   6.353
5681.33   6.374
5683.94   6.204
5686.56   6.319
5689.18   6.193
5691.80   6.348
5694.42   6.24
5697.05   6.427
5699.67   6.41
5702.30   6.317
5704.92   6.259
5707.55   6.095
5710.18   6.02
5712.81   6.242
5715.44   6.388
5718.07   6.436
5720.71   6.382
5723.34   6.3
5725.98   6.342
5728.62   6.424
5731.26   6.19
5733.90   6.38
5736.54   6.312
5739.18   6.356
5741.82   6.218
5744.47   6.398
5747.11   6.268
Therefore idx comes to 0.4 Angstrom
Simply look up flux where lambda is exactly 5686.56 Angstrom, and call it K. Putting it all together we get 6.319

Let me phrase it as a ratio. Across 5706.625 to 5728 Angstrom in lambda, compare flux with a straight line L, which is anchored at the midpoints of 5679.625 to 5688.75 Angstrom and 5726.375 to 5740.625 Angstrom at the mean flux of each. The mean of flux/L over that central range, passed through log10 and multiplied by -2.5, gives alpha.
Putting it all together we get 0.006 mag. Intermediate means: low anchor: 6.29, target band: 6.28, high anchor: 6.33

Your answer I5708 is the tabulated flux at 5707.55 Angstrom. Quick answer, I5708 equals 6.095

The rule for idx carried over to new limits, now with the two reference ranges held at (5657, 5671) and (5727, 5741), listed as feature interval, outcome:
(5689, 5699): -0.1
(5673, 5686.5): -0.2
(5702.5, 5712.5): 0.2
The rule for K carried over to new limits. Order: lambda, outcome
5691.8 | 6.348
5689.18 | 6.193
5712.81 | 6.242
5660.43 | 6.126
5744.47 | 6.398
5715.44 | 6.388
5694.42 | 6.24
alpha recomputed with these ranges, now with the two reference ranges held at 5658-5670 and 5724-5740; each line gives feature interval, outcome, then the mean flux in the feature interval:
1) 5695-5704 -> -0.01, 6.37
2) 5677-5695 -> 0.00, 6.3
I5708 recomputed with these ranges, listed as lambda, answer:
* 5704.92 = 6.259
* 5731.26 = 6.19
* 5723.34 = 6.3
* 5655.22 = 6.373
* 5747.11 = 6.268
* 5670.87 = 6.589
